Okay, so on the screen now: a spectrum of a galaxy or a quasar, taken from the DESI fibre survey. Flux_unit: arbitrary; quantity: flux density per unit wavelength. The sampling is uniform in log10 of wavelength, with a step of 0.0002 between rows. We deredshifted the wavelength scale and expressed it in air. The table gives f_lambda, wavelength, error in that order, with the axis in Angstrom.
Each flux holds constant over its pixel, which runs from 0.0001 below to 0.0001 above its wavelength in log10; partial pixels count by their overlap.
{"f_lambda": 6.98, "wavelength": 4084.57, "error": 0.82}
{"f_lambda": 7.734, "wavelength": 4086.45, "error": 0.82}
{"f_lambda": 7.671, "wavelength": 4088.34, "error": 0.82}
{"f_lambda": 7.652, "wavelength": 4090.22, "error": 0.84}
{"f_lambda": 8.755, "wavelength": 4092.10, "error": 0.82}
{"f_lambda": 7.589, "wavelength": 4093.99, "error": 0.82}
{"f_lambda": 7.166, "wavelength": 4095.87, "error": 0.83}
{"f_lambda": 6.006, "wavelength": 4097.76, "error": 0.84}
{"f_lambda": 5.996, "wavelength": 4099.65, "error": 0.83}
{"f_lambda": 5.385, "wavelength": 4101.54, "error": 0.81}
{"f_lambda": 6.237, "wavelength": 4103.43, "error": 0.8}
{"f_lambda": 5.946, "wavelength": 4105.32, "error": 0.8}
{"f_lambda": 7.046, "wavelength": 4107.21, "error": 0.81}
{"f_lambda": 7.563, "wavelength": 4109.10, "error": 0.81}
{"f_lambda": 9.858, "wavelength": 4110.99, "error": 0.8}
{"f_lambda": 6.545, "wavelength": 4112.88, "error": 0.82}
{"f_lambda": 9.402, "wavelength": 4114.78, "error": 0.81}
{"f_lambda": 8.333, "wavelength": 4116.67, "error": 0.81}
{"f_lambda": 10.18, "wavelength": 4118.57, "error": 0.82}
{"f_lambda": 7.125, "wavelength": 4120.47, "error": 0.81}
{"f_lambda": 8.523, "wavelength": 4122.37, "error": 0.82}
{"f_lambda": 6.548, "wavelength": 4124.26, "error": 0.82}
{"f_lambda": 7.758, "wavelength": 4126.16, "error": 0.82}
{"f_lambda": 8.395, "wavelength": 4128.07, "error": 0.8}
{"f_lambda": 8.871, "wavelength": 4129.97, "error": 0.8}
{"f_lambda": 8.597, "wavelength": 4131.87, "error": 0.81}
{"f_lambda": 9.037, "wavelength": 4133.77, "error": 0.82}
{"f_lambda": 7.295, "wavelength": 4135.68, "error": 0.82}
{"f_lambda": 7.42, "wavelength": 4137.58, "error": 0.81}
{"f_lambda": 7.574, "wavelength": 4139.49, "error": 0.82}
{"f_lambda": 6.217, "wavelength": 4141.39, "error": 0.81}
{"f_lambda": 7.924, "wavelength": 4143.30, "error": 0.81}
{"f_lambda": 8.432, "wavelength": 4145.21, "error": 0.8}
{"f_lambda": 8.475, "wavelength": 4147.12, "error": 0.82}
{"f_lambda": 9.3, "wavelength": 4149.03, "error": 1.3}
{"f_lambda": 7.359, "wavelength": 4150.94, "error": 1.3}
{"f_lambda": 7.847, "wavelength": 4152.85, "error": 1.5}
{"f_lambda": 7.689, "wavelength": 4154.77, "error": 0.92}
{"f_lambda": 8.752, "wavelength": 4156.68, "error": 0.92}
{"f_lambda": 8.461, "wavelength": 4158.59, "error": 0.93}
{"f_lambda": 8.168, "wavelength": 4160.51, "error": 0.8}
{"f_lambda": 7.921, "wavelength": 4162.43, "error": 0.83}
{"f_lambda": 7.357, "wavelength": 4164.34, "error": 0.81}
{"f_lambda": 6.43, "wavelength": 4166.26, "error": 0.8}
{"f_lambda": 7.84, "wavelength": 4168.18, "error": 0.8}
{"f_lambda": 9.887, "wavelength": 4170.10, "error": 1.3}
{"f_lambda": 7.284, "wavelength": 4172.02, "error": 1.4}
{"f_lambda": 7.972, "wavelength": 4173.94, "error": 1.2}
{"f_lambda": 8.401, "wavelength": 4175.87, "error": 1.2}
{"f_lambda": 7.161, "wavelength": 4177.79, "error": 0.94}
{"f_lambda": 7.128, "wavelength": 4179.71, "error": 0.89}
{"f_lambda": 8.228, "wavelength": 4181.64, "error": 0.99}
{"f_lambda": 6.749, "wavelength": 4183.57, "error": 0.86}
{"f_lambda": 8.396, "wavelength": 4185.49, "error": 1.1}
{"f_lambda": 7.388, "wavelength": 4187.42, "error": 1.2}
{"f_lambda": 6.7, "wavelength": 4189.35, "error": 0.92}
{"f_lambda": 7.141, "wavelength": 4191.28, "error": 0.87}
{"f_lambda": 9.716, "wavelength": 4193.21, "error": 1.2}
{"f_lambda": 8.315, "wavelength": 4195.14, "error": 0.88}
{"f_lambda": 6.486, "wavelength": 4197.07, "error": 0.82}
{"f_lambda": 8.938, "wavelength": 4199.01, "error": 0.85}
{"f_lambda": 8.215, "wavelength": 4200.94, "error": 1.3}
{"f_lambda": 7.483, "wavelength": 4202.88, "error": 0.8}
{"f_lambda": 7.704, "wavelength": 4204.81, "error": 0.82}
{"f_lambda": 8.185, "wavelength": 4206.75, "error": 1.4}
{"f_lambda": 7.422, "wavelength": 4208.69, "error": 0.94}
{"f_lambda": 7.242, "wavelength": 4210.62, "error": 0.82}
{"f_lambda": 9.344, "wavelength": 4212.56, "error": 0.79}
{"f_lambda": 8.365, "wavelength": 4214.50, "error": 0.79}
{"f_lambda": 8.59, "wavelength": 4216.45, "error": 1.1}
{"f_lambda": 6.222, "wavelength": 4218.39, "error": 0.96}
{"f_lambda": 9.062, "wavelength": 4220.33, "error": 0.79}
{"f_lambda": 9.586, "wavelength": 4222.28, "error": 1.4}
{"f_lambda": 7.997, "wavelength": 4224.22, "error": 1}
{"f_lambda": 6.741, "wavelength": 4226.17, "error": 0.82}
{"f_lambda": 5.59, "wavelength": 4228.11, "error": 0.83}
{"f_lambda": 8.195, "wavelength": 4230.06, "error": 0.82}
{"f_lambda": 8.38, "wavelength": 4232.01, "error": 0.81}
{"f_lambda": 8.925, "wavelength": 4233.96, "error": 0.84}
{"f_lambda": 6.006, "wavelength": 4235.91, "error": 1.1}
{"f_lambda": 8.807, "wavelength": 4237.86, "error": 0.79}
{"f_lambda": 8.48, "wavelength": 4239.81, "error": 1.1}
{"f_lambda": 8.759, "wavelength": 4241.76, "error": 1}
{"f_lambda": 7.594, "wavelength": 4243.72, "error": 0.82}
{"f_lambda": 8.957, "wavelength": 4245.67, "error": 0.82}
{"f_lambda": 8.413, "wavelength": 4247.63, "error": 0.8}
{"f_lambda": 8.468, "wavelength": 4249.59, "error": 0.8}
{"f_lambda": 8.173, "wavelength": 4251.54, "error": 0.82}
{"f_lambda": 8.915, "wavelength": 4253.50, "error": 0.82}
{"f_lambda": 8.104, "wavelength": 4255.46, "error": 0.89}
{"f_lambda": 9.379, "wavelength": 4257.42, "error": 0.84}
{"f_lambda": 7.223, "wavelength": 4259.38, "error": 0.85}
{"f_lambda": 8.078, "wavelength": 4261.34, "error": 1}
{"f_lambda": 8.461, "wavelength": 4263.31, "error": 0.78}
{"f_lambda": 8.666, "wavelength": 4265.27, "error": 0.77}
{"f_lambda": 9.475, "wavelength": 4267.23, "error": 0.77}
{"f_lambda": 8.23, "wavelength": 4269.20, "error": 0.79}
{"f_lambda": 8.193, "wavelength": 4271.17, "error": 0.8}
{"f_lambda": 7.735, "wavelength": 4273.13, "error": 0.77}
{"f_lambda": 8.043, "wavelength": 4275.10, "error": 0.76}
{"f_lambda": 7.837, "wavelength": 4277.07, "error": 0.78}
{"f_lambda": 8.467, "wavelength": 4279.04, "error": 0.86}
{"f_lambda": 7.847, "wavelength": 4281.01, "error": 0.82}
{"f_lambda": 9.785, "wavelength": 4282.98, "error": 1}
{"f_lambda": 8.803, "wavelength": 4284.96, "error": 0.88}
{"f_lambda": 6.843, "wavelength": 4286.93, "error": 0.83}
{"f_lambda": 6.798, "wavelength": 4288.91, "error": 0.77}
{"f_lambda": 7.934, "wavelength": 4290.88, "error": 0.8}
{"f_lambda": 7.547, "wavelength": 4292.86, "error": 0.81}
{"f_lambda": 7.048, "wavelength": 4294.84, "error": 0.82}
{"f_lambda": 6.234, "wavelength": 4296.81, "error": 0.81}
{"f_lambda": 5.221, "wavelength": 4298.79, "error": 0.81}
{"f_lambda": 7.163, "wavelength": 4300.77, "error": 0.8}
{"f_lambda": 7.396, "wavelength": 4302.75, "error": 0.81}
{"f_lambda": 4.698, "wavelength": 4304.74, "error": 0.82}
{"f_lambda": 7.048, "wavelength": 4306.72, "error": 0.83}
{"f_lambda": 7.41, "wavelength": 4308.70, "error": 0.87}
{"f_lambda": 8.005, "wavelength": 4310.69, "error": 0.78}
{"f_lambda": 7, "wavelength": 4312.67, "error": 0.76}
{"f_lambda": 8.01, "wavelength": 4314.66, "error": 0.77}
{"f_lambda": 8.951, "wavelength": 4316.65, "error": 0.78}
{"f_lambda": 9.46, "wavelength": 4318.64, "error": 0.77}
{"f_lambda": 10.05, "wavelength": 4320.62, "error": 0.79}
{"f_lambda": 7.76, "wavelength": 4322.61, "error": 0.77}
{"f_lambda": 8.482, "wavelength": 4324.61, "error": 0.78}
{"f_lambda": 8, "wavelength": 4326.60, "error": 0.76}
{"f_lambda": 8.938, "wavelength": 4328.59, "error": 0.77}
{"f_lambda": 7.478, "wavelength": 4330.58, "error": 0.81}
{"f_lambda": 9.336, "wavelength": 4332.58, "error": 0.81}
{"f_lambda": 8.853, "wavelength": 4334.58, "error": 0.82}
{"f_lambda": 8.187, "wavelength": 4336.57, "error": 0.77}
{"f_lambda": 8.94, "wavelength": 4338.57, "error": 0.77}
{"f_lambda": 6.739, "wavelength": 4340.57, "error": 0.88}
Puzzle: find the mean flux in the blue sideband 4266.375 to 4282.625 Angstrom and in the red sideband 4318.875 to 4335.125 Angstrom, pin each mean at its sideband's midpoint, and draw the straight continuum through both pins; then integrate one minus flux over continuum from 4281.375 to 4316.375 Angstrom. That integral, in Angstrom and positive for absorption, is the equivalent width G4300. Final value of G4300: 4.8 Angstrom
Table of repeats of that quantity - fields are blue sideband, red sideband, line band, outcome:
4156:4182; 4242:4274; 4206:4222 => 0.1 Angstrom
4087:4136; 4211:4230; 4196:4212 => 0.3 Angstrom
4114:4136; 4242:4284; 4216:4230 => 1.2 Angstrom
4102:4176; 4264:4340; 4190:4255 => -1.1 Angstrom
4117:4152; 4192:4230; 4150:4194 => 1.1 Angstrom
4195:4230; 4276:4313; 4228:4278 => -4.3 Angstrom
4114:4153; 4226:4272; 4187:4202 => 0.5 Angstrom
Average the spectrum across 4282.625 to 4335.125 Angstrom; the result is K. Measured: 7.75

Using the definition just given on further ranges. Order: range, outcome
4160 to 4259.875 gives 7.97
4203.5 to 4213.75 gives 7.98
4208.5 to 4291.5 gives 8.15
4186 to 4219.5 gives 7.86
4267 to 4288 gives 8.24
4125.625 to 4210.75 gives 7.9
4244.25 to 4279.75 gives 8.37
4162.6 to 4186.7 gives 7.74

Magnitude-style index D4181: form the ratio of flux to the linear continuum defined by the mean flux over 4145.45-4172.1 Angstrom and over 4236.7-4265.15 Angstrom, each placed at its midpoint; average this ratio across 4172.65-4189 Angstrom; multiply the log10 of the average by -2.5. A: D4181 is 0.073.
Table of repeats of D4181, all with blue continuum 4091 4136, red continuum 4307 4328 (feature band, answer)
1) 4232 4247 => -0.02 mag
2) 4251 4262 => -0.03 mag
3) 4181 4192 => 0.07 mag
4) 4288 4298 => 0.16 mag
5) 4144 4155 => -0.06 mag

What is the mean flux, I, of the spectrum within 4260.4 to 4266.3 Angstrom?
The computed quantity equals 8.42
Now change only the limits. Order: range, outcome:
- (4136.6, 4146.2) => 7.52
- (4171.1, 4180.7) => 7.59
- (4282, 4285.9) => 9.28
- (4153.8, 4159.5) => 8.3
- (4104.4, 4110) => 6.85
